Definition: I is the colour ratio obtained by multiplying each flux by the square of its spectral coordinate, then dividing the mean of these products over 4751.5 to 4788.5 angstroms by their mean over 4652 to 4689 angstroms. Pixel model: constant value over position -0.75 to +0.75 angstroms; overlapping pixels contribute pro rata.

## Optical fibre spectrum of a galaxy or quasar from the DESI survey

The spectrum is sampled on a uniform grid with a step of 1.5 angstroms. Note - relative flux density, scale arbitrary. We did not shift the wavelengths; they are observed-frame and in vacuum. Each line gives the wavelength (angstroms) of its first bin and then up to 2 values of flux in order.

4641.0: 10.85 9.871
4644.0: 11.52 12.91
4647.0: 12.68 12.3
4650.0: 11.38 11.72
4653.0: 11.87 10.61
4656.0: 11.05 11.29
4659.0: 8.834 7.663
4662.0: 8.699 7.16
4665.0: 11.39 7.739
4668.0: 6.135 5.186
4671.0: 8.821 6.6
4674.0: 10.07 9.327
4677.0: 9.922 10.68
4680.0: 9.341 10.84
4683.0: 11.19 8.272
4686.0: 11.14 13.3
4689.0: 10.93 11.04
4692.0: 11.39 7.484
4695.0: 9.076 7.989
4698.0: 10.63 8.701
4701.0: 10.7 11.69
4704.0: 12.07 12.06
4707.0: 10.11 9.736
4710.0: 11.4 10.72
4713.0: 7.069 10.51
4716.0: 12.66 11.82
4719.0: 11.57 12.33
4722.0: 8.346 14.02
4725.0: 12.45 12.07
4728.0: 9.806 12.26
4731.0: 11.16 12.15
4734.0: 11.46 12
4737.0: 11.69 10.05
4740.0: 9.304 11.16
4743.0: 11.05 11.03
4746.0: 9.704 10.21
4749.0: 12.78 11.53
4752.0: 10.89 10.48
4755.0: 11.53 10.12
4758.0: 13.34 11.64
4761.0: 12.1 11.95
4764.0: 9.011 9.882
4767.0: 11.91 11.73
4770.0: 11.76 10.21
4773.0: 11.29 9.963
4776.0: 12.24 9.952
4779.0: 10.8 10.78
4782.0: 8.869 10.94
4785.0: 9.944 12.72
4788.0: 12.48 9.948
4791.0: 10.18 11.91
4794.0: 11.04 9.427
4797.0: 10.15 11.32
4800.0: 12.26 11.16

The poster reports 1.21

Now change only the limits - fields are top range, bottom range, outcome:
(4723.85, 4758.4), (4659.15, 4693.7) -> 1.24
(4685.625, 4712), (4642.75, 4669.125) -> 1.05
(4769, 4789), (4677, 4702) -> 1.11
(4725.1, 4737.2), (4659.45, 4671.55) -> 1.52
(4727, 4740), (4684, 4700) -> 1.14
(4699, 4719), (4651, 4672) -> 1.21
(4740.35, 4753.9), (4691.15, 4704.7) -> 1.12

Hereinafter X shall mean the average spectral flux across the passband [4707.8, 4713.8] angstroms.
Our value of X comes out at 9.74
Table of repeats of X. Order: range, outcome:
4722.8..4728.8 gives 12.1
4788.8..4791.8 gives 10.1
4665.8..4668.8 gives 6.89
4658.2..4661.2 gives 8.31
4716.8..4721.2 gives 11.9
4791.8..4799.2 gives 10.8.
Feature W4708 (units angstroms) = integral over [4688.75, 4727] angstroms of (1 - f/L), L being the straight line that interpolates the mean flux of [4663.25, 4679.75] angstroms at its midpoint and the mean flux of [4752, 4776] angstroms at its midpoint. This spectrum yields -4.5 angstroms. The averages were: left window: 8.52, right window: 11.2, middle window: 10.7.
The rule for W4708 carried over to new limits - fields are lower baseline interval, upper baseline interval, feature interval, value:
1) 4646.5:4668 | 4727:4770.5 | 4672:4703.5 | 1.3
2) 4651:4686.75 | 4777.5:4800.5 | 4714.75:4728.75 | -2.3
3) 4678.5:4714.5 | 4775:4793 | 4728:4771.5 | -2.1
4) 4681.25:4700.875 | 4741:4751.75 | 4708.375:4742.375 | -1.4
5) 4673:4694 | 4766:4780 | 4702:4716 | -0.2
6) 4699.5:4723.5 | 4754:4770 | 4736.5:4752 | 0.5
